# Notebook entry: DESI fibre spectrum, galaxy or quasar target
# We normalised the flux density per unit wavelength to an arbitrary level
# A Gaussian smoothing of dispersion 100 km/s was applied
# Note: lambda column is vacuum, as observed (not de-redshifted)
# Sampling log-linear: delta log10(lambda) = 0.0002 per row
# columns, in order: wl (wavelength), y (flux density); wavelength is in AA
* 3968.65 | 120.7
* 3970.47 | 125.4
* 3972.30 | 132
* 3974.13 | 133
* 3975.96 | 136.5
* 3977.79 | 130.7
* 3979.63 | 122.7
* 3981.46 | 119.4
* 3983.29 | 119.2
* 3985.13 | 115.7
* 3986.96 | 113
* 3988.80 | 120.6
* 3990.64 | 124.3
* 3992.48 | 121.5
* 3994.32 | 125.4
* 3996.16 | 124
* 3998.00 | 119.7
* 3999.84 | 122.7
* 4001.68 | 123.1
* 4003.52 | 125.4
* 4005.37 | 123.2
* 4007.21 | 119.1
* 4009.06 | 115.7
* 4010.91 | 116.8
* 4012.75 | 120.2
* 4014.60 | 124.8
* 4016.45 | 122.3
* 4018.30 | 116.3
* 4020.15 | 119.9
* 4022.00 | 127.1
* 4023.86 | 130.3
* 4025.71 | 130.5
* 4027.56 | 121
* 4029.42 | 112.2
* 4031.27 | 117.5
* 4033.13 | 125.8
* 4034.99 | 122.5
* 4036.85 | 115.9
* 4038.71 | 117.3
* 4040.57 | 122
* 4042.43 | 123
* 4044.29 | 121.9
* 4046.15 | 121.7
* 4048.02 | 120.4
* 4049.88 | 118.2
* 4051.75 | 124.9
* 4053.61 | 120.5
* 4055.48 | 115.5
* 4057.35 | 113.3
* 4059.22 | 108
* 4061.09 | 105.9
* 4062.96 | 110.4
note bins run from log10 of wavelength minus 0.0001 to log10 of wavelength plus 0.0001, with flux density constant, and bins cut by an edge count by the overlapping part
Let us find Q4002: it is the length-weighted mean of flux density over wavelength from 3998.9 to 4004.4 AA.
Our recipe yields 124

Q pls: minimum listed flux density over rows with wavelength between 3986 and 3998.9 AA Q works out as 113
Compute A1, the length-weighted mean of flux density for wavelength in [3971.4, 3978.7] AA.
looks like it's 133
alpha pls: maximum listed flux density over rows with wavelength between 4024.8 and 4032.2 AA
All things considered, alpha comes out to 130.5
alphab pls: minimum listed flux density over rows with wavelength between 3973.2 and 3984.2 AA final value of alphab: 119.2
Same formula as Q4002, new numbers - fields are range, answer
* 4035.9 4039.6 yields 117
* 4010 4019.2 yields 120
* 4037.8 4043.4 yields 121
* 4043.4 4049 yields 121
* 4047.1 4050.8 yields 119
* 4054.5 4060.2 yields 112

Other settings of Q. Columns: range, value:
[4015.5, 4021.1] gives 116.3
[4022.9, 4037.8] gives 112.2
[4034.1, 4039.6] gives 115.9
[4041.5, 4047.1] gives 121.7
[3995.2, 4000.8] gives 119.7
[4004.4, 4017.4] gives 115.7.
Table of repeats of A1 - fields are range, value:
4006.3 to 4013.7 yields 118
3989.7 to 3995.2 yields 124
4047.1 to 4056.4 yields 120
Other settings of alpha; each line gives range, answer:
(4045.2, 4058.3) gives 124.9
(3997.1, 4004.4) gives 125.4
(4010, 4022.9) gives 127.1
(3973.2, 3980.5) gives 136.5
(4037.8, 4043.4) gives 123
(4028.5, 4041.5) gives 125.8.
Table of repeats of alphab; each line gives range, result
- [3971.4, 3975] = 132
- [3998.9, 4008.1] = 119.1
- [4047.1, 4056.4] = 115.5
